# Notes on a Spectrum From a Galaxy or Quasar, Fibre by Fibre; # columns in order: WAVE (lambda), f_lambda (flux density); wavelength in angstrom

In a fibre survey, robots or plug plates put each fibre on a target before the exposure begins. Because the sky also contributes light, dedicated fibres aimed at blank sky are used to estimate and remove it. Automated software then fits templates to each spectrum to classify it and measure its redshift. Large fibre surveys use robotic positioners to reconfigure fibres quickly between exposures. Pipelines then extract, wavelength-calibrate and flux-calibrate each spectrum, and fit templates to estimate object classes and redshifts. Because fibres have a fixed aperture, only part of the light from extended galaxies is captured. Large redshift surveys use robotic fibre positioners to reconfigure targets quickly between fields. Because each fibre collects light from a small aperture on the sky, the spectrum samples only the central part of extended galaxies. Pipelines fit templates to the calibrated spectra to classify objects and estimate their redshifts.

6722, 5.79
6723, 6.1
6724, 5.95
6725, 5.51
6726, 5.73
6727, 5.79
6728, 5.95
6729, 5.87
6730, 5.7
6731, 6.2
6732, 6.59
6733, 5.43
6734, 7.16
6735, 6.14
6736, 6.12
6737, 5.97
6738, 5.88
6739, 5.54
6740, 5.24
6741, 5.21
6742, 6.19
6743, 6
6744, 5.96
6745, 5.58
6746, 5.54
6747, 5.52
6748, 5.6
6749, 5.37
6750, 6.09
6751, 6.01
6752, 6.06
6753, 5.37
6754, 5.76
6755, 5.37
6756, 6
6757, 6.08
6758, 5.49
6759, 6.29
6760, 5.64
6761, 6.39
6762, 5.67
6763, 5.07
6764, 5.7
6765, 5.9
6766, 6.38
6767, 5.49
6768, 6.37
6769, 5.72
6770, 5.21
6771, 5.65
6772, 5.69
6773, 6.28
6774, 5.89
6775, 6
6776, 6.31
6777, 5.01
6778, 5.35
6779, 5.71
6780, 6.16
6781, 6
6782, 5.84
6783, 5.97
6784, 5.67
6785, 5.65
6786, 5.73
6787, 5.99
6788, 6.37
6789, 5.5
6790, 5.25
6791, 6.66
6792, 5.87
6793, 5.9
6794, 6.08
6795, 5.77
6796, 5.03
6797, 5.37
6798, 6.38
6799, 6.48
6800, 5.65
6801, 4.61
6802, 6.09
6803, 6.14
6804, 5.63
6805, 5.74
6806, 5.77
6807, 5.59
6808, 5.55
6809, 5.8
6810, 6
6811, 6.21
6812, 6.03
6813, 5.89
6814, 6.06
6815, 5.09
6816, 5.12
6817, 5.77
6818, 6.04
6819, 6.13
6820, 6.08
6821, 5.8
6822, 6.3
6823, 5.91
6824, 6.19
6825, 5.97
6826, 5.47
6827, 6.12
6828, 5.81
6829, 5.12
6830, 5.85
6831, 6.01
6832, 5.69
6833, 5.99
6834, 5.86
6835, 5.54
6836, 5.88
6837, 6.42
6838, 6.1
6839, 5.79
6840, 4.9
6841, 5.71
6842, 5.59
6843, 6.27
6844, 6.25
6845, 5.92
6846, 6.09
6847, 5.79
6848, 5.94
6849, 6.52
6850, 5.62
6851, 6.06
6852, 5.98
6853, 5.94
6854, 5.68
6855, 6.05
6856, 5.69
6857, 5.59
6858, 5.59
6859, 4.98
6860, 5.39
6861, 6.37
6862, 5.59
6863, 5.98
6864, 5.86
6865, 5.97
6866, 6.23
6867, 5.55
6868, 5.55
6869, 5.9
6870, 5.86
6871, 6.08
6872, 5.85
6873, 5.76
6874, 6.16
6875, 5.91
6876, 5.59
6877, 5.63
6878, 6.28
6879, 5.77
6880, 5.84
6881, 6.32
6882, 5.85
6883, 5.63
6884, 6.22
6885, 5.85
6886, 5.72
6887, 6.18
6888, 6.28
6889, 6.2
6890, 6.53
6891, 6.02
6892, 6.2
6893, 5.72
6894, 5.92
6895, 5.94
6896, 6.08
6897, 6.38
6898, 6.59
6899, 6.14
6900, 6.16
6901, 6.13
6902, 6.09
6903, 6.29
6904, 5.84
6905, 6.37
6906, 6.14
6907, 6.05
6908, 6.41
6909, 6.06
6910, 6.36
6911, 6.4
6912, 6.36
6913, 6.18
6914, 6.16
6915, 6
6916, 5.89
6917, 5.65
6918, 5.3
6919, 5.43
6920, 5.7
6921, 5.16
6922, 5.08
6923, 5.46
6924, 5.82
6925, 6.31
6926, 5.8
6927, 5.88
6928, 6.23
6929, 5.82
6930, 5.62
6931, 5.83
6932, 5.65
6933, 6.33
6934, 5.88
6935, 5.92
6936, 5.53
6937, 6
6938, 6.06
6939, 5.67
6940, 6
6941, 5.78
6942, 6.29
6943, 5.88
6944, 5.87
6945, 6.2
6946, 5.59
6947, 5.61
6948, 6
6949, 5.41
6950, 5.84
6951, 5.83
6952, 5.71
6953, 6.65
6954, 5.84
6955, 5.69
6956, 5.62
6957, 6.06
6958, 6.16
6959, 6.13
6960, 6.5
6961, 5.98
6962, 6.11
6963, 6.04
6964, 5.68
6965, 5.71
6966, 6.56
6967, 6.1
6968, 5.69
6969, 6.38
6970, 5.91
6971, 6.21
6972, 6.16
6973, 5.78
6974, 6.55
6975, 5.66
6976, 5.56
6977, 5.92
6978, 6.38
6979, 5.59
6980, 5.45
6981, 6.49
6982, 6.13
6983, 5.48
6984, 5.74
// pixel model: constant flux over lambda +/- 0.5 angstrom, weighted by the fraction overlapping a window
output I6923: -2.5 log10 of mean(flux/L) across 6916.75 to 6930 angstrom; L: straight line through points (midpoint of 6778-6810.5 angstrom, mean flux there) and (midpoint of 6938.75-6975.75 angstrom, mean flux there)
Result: 0.05 mag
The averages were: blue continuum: 5.8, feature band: 5.66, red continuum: 5.97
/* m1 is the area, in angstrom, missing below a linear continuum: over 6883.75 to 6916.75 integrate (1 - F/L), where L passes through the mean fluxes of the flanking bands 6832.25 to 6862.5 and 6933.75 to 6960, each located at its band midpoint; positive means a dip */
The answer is -1.52 angstrom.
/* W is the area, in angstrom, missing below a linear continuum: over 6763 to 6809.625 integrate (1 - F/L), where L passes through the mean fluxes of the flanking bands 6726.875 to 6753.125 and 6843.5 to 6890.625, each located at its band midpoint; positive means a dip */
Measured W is 0.7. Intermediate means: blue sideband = 5.86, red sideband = 5.91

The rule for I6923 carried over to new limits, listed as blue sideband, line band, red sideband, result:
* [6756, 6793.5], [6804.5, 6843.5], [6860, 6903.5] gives 0.02 mag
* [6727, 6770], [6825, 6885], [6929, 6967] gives 0.01 mag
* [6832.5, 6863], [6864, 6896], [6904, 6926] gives -0.01 mag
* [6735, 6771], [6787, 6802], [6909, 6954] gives 0.00 mag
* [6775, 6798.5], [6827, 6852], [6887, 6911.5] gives 0.02 mag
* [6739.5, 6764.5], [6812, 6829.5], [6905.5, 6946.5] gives -0.01 mag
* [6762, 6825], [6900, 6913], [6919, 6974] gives -0.06 mag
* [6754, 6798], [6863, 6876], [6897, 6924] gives 0.01 mag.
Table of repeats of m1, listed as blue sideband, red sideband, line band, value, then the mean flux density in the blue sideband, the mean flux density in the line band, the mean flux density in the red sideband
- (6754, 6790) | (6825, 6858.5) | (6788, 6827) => 0.0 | 5.81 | 5.82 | 5.85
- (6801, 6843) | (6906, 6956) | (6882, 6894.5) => -0.4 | 5.81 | 6.03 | 5.88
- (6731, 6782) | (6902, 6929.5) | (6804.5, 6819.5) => 0.2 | 5.83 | 5.79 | 5.93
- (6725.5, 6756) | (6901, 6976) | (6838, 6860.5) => 0.4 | 5.83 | 5.8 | 5.94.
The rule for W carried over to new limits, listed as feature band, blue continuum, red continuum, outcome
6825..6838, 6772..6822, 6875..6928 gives 0.1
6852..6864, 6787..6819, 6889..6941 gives 0.3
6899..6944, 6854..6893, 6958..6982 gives 0.2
